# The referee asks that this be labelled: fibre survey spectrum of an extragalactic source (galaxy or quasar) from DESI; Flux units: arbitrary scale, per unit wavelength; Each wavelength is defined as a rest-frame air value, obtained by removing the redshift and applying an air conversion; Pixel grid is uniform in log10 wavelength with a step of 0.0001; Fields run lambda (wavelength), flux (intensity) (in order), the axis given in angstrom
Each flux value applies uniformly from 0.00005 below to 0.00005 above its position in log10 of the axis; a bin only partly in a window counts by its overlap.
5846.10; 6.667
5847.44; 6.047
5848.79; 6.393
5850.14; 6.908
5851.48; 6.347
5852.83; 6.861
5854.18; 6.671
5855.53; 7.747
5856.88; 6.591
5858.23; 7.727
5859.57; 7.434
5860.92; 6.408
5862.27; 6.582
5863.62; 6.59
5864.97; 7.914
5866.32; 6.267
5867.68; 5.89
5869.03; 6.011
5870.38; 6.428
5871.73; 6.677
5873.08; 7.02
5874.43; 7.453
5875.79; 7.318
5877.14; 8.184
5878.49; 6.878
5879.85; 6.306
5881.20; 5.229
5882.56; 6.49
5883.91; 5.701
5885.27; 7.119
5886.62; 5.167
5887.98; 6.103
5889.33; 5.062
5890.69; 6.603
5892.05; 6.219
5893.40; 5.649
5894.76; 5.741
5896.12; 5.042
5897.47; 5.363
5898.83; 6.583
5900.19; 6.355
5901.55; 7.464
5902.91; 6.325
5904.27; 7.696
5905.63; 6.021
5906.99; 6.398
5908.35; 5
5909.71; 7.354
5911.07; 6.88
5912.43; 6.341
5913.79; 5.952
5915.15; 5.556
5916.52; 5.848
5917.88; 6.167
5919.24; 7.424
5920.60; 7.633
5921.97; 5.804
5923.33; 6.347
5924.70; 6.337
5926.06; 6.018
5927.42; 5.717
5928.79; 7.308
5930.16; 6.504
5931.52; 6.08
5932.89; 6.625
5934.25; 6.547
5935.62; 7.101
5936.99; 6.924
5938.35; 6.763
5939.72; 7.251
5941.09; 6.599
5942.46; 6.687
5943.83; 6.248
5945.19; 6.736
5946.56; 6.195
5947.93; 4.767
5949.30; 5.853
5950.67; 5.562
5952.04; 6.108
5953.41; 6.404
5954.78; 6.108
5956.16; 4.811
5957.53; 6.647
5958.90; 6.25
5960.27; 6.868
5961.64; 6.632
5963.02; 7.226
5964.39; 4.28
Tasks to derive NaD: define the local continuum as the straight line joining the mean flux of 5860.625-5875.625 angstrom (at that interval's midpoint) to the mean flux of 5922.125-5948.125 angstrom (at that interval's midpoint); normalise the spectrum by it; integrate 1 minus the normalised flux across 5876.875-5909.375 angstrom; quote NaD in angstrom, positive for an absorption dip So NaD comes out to 2.1 angstrom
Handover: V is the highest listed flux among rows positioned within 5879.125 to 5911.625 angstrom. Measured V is 7.696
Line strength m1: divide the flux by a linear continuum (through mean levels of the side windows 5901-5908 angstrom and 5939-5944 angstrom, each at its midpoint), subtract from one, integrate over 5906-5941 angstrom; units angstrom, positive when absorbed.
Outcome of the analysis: 1.2 angstrom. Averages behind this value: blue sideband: 6.68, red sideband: 6.73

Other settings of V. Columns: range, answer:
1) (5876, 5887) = 8.184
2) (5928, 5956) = 7.308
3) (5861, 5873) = 7.914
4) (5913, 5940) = 7.633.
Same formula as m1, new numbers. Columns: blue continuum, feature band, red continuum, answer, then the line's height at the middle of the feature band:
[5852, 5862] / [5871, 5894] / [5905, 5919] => 0.8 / 6.64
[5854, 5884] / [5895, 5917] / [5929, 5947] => 1.5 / 6.72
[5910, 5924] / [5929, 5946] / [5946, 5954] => -1.8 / 6.04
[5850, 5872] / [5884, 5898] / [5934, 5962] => 1.7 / 6.62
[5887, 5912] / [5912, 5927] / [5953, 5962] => -0.2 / 6.21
